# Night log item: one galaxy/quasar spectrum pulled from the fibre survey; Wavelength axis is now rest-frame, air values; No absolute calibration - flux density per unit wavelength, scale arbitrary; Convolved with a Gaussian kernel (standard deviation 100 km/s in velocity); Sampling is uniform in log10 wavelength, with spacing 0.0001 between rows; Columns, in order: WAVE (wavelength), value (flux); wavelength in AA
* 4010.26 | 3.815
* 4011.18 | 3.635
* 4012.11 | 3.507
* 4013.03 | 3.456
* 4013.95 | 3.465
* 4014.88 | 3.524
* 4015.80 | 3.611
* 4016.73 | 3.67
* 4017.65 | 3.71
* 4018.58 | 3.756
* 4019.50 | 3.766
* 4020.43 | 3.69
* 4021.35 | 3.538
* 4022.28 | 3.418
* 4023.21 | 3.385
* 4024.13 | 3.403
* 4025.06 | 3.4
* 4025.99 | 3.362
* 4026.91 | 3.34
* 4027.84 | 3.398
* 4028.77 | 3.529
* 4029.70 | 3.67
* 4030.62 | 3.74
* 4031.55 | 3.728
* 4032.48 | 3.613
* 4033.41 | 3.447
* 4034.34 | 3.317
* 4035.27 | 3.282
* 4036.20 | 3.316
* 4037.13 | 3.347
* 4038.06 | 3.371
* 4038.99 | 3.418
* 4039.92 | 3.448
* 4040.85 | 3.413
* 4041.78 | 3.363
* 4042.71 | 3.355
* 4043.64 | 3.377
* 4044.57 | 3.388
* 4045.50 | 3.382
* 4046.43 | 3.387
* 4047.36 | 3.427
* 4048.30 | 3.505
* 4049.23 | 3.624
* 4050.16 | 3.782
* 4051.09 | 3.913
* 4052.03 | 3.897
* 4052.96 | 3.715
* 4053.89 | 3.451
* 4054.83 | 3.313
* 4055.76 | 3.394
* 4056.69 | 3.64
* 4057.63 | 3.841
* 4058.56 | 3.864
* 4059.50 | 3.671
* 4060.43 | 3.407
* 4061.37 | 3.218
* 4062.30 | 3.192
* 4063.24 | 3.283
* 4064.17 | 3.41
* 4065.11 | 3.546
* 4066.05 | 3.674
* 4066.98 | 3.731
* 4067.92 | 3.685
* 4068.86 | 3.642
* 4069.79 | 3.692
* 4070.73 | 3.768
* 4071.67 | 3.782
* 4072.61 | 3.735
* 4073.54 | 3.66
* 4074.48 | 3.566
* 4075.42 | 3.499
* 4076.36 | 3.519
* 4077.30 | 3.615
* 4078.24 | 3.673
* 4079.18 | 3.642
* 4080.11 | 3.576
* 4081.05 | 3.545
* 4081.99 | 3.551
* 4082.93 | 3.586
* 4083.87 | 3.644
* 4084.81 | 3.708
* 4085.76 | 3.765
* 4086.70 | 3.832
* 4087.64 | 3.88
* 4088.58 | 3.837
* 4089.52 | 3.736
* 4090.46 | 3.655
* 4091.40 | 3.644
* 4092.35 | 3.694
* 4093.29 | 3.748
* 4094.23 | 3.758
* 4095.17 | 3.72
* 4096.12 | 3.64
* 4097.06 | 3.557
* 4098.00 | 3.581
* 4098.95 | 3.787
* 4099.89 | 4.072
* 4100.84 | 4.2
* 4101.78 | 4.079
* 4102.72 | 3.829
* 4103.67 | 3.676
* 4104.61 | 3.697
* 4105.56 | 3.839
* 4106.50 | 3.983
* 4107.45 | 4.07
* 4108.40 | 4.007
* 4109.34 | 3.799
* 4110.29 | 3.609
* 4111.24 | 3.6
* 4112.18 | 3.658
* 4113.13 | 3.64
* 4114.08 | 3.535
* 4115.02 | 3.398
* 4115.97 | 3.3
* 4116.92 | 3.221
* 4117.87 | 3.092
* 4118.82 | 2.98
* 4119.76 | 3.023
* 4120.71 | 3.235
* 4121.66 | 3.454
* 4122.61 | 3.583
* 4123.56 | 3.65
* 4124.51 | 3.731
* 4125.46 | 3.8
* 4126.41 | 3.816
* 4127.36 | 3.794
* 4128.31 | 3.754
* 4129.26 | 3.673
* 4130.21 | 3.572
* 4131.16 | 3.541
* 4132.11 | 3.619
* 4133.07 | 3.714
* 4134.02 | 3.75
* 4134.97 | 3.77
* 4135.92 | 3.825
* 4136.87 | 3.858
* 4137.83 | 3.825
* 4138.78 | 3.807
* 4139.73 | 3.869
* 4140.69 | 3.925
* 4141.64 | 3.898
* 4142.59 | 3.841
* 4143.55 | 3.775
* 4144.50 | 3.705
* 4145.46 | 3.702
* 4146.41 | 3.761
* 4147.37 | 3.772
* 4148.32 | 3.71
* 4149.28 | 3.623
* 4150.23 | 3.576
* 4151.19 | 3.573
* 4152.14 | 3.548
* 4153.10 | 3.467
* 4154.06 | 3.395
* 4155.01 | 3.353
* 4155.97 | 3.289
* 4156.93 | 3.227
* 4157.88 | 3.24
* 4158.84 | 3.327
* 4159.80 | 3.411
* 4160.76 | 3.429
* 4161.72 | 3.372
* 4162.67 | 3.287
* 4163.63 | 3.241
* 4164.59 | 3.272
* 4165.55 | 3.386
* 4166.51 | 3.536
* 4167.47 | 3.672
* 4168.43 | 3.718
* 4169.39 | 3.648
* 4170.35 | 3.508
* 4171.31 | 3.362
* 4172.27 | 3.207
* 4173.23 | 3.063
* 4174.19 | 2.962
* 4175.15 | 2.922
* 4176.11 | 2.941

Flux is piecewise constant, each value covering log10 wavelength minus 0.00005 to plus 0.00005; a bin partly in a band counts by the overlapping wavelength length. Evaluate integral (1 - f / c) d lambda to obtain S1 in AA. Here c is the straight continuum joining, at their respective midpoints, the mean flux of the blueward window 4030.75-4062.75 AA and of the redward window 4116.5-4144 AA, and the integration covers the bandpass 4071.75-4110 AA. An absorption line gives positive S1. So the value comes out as -1.82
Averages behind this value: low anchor 3.5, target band 3.74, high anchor 3.64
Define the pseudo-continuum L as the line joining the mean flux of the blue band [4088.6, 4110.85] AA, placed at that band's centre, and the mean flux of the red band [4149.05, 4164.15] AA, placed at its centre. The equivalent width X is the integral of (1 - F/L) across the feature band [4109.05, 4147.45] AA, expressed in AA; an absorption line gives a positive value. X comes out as -0.4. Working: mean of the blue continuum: 3.8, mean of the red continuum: 3.39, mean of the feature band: 3.63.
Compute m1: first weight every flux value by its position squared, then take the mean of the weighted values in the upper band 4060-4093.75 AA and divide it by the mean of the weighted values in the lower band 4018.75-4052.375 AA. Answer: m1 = 1.06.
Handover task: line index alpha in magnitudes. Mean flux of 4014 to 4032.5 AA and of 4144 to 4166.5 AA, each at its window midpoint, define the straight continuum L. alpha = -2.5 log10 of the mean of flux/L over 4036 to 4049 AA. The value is 0.05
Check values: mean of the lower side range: 3.56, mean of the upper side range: 3.47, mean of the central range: 3.4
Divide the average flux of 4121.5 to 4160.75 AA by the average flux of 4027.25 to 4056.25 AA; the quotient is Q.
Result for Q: 1.04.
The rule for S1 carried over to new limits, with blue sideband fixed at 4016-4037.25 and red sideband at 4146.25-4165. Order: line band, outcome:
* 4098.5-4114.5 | -1.7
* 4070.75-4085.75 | -0.6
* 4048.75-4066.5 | -0.4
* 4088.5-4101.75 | -1.1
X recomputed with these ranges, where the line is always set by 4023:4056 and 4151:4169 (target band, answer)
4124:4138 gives -1.3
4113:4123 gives 0.4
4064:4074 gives -0.6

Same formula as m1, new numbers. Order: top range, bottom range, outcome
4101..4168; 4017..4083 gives 1.06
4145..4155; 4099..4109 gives 0.94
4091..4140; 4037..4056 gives 1.09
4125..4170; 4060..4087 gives 1.04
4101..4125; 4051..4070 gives 1.03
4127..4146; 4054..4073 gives 1.09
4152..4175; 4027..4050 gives 1.03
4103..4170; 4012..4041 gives 1.08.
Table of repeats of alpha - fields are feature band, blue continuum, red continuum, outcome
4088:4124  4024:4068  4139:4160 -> -0.03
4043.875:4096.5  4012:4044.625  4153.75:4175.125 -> -0.05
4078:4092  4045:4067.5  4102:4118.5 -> -0.03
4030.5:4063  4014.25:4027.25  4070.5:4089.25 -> 0.03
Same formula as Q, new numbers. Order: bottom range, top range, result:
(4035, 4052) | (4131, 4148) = 1.09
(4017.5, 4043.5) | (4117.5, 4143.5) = 1.05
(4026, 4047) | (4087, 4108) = 1.11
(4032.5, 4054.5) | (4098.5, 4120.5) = 1.05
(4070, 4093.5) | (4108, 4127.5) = 0.96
